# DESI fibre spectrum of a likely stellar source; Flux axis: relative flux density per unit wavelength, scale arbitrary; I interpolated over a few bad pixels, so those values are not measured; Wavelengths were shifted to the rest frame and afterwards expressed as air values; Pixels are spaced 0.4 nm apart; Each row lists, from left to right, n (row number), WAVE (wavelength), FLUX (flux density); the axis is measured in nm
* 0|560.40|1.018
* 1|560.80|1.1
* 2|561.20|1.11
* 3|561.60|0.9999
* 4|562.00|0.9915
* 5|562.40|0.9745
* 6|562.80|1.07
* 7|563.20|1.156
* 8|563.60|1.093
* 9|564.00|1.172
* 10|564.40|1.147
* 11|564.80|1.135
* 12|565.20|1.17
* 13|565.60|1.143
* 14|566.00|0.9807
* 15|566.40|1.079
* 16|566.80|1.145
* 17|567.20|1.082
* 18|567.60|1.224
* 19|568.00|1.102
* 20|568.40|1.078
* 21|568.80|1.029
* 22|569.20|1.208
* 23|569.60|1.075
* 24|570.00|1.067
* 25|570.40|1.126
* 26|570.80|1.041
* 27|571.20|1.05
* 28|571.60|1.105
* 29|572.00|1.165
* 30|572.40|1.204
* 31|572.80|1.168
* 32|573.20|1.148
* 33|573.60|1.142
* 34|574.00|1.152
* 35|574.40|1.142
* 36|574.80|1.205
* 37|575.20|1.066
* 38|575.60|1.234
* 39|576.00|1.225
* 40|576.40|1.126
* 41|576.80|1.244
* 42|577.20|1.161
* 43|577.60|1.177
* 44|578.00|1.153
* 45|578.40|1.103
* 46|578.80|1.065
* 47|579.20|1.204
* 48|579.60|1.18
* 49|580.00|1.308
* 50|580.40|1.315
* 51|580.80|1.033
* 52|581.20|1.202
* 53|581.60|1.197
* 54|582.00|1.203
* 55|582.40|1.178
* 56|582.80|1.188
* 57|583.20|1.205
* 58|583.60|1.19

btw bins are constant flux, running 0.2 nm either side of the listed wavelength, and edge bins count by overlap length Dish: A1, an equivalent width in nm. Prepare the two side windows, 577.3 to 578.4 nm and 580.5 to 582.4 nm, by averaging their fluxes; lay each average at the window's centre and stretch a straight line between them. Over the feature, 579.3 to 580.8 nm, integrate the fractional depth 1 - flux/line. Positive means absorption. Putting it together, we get -0.089 nm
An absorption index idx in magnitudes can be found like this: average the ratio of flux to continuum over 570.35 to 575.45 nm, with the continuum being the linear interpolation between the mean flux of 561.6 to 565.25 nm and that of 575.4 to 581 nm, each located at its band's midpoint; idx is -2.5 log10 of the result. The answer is 0.02 mag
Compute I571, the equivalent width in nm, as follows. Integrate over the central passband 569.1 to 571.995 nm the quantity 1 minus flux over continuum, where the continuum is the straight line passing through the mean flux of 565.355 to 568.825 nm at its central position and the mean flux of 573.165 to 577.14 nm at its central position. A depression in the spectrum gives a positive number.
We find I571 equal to 0.08 nm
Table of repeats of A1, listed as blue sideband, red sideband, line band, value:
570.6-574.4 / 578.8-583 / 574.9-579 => 0.03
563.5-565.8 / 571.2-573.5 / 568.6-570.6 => 0.08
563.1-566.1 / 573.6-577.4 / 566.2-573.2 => 0.20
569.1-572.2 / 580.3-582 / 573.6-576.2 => -0.08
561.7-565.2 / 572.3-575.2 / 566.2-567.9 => -0.02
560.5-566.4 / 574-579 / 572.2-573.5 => -0.04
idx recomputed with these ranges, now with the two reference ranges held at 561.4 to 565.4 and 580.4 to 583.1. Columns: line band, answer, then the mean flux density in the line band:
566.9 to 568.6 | -0.01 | 1.12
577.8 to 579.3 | 0.04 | 1.13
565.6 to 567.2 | 0.03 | 1.08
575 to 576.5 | -0.01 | 1.17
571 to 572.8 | 0.00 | 1.14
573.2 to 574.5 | 0.00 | 1.15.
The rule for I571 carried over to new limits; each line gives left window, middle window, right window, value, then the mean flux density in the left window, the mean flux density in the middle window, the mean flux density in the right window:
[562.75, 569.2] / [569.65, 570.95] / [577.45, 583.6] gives 0.06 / 1.12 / 1.08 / 1.18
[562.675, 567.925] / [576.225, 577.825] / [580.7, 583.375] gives -0.02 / 1.12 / 1.18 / 1.18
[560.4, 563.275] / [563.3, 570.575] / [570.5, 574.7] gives -0.17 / 1.05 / 1.11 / 1.13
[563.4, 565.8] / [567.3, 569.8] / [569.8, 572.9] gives 0.02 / 1.14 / 1.12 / 1.11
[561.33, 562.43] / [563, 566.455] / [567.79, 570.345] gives -0.28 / 0.999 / 1.12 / 1.1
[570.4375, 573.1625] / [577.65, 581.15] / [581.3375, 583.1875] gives 0.01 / 1.12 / 1.17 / 1.19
